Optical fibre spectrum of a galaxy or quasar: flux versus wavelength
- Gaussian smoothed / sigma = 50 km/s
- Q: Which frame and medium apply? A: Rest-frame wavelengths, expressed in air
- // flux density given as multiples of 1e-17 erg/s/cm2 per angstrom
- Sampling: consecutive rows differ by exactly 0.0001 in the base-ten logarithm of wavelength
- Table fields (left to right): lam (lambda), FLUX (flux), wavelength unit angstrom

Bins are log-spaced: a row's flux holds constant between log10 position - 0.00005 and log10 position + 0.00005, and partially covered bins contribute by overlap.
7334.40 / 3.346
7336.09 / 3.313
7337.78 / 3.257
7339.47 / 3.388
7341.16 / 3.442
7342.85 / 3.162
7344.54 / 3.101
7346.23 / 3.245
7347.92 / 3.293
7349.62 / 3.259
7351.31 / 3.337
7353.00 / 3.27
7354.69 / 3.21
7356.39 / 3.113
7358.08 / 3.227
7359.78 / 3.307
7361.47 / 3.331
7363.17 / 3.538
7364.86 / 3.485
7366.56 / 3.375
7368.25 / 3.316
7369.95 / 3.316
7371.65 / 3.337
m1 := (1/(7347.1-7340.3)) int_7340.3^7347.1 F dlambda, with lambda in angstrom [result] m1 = 3.24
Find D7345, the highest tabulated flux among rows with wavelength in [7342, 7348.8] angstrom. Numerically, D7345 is 3.293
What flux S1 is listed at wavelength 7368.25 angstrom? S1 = 3.316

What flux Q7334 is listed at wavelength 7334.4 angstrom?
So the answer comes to 3.346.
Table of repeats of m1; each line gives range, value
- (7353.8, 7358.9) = 3.18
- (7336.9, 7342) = 3.36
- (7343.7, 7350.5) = 3.22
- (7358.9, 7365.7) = 3.41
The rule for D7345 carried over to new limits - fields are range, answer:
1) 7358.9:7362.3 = 3.331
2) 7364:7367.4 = 3.485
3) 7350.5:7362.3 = 3.337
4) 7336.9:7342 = 3.442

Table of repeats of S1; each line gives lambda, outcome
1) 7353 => 3.27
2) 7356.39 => 3.113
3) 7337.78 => 3.257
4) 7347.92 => 3.293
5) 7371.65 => 3.337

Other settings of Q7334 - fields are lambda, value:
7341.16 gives 3.442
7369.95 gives 3.316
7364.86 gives 3.485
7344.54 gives 3.101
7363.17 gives 3.538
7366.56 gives 3.375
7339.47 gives 3.388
